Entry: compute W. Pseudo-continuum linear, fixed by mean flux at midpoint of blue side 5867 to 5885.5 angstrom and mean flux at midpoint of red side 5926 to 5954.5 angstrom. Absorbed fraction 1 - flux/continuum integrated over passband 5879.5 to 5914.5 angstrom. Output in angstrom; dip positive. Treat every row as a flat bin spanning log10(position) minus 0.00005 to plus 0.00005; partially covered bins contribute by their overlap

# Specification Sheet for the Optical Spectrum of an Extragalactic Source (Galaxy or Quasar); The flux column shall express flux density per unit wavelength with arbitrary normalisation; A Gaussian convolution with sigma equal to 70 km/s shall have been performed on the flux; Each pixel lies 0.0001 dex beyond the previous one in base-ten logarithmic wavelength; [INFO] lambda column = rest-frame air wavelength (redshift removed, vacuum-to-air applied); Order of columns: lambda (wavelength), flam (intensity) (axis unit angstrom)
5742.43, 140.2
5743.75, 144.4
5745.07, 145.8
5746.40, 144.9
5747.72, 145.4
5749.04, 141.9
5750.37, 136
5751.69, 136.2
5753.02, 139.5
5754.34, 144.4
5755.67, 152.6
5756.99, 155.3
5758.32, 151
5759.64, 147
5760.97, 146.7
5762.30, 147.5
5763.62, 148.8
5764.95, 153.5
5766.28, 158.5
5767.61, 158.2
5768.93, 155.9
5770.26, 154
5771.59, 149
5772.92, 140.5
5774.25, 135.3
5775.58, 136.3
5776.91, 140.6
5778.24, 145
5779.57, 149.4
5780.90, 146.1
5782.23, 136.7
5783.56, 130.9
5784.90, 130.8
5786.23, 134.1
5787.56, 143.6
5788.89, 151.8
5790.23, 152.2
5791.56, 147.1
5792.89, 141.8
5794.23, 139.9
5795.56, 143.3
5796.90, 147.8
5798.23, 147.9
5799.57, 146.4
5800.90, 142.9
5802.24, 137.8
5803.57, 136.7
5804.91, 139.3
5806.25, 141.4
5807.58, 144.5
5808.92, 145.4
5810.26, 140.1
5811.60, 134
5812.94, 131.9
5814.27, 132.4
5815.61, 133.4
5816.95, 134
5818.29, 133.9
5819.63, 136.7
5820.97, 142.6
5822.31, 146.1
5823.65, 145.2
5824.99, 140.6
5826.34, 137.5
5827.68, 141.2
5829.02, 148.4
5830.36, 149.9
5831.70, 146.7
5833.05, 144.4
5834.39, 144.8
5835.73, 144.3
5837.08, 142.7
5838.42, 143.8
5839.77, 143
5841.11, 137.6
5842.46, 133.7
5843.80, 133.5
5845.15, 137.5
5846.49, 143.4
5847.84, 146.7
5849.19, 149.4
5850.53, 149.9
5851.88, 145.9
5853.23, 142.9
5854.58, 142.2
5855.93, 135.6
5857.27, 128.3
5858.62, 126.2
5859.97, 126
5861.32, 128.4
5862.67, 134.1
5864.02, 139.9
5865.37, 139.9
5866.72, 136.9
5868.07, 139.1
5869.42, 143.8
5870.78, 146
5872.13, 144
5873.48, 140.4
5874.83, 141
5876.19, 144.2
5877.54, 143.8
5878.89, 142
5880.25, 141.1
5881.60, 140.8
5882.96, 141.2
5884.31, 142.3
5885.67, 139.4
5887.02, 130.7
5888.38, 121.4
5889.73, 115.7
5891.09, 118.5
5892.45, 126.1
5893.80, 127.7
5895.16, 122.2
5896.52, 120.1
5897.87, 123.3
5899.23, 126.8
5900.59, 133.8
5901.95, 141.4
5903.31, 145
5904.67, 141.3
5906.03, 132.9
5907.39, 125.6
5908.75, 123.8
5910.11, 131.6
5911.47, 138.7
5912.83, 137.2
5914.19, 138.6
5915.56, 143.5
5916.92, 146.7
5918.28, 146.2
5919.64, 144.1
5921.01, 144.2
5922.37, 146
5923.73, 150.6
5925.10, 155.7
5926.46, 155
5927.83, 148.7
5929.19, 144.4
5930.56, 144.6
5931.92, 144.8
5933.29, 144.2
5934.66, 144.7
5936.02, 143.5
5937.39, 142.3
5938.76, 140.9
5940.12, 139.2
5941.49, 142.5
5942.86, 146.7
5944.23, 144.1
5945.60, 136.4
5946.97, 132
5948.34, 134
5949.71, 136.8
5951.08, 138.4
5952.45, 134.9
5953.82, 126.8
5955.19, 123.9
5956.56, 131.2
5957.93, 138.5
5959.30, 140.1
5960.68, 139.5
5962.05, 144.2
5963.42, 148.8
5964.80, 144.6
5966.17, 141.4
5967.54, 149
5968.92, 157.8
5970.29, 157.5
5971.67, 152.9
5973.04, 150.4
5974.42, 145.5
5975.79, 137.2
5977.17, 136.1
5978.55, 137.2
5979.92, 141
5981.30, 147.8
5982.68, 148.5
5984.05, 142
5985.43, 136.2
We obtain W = 2.5 angstrom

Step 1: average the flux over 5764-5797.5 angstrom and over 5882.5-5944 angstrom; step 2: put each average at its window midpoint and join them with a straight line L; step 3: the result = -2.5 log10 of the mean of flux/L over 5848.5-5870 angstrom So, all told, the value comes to 0.02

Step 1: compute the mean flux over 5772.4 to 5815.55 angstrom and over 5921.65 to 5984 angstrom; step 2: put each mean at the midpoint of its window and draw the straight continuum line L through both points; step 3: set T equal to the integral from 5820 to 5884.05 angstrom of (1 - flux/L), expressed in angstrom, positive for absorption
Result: 0.3 angstrom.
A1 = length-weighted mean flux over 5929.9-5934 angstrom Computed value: 144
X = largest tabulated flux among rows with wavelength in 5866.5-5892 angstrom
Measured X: 146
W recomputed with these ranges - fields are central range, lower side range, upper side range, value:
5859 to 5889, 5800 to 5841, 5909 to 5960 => 0.5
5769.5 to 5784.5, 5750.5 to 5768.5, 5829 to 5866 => 0.5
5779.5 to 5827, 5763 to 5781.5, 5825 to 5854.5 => 1.7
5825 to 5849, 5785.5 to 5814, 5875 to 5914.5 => -0.6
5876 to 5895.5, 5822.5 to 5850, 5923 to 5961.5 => 1.2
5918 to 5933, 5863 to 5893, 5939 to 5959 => -1.2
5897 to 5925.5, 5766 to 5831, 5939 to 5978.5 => 0.6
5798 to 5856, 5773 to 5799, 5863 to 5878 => 0.2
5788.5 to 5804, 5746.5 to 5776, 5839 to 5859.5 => -0.1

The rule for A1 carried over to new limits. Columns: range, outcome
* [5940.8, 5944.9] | 144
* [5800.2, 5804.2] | 139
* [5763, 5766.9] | 153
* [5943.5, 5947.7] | 137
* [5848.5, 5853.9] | 147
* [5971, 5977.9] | 144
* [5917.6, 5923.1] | 145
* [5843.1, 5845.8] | 136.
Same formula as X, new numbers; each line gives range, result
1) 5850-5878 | 149.9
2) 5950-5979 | 157.8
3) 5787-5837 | 152.2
